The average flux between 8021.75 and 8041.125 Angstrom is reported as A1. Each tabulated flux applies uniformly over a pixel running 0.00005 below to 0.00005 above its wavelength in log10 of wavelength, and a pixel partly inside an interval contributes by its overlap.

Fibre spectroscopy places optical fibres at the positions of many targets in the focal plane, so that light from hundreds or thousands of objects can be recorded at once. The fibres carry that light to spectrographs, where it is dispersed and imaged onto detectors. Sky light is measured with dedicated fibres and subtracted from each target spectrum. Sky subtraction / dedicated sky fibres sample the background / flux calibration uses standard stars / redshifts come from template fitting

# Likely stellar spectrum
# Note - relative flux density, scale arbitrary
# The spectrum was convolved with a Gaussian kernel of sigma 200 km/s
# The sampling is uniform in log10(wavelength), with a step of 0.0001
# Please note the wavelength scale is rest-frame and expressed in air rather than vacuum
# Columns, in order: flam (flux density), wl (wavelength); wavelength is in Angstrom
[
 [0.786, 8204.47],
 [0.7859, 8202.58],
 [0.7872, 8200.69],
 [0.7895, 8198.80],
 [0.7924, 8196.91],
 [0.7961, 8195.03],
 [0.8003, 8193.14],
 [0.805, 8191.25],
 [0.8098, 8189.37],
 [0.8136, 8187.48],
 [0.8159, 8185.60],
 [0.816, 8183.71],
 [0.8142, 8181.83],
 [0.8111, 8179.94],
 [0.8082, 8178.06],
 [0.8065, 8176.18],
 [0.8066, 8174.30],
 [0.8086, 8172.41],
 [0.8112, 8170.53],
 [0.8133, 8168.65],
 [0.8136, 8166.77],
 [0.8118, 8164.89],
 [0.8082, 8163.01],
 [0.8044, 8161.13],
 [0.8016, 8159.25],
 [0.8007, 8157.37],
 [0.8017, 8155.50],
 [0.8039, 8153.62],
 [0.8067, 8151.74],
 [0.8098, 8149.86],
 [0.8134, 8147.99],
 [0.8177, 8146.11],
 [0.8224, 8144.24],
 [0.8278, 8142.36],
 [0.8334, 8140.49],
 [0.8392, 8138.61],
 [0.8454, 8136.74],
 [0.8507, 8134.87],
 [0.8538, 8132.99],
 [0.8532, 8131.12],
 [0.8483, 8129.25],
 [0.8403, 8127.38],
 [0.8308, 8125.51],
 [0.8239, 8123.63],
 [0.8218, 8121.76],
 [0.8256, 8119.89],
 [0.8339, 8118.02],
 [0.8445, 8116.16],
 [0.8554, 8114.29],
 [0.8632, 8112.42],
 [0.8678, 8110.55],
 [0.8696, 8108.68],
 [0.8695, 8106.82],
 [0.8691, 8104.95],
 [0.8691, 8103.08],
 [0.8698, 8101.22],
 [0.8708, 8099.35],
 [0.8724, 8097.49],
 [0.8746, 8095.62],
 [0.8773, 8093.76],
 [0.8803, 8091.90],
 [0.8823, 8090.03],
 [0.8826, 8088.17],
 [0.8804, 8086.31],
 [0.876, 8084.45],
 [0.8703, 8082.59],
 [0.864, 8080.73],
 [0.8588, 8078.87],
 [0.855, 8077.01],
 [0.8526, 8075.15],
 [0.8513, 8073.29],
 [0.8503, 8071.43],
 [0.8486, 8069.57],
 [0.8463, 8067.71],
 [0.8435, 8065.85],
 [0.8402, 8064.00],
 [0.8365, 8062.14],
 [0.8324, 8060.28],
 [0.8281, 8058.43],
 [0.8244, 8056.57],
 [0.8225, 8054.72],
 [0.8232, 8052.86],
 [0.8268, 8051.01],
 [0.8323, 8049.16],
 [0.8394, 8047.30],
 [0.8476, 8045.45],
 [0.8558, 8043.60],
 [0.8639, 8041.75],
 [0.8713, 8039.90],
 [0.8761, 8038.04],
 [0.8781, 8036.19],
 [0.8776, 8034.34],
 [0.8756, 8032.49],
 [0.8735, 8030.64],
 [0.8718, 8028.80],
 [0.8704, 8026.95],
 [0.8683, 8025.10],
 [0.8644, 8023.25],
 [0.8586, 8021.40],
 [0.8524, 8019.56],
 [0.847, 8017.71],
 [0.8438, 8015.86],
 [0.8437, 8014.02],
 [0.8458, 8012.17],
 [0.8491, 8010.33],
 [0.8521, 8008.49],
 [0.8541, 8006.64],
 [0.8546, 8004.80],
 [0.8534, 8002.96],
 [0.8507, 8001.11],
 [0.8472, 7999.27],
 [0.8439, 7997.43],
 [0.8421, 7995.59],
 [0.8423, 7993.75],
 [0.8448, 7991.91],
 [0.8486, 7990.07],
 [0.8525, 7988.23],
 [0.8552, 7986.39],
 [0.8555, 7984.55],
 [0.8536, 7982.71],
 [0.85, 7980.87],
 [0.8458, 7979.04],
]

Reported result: 0.872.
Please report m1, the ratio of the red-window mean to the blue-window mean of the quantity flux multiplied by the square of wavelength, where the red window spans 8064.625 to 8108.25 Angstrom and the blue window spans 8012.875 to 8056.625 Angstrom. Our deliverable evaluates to 1.0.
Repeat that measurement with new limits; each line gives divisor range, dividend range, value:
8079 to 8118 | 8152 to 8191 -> 0.95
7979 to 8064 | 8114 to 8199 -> 0.99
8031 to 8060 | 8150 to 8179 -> 0.98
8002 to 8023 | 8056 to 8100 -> 1.03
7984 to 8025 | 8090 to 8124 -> 1.04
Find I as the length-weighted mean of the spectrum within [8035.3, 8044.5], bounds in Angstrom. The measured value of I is 0.869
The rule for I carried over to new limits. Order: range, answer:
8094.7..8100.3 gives 0.872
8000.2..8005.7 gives 0.852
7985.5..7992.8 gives 0.85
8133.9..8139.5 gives 0.845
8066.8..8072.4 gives 0.848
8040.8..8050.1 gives 0.848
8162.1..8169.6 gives 0.812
